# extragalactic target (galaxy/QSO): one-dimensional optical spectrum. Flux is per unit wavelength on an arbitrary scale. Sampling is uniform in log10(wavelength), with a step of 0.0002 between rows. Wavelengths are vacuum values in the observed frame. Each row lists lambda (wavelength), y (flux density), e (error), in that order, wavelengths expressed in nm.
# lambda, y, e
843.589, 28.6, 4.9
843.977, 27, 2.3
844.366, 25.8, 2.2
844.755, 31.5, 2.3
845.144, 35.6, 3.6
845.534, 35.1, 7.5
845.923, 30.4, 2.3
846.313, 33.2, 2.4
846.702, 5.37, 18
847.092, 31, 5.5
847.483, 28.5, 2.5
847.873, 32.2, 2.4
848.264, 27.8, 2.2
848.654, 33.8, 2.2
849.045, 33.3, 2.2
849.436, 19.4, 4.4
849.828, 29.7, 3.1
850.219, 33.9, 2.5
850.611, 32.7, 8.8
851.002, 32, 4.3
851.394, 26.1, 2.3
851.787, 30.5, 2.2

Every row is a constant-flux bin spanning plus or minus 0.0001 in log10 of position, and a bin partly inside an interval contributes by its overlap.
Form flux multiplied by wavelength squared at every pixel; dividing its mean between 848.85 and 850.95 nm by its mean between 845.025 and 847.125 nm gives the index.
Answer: 1.08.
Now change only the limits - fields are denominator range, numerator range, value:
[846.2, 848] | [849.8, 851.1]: 1.28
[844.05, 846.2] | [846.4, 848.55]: 0.82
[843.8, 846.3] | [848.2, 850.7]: 0.98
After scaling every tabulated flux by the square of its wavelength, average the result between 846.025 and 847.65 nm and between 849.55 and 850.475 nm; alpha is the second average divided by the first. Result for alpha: 1.25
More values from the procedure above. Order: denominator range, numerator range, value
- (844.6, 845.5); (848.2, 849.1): 0.95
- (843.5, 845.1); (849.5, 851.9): 1.06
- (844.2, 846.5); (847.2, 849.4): 0.95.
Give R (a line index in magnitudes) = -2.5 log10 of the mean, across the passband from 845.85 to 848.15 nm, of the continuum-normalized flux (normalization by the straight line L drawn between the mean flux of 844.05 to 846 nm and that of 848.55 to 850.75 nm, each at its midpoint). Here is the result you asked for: 0.16 mag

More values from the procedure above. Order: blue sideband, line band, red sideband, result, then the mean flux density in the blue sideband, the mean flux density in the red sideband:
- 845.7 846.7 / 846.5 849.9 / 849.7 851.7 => 0.079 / 26.8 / 30.9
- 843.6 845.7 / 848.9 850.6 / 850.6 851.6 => 0.024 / 30.7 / 29.8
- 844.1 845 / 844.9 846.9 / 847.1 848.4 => 0.045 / 28.9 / 29.8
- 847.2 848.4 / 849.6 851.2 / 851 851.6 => -0.120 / 29.7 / 28.1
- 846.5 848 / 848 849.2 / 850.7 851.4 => -0.201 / 24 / 30.4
